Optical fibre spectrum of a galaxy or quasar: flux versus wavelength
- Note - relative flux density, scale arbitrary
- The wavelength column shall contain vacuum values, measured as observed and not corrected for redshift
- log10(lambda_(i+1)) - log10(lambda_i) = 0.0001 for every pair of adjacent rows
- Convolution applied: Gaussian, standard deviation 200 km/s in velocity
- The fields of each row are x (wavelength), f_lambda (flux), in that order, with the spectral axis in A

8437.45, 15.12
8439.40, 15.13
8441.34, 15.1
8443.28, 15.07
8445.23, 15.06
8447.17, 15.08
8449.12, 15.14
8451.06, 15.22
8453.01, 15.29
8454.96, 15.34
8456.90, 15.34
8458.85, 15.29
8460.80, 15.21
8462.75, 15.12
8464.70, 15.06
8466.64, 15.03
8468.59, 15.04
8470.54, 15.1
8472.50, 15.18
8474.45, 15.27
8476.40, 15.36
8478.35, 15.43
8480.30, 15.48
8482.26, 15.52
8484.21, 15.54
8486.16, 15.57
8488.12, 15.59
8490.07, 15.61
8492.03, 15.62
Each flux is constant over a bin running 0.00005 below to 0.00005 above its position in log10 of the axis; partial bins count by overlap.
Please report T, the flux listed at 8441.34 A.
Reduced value 15.1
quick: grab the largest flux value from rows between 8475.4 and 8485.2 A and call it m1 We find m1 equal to 15.54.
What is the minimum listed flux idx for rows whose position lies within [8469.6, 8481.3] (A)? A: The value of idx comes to 15.1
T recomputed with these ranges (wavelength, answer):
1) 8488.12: 15.59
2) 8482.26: 15.52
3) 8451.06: 15.22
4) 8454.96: 15.34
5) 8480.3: 15.48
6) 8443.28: 15.07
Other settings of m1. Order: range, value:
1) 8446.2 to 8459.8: 15.34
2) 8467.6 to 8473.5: 15.18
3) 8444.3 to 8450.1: 15.14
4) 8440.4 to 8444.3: 15.1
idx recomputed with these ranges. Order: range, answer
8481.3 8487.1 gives 15.52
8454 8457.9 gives 15.34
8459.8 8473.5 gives 15.03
